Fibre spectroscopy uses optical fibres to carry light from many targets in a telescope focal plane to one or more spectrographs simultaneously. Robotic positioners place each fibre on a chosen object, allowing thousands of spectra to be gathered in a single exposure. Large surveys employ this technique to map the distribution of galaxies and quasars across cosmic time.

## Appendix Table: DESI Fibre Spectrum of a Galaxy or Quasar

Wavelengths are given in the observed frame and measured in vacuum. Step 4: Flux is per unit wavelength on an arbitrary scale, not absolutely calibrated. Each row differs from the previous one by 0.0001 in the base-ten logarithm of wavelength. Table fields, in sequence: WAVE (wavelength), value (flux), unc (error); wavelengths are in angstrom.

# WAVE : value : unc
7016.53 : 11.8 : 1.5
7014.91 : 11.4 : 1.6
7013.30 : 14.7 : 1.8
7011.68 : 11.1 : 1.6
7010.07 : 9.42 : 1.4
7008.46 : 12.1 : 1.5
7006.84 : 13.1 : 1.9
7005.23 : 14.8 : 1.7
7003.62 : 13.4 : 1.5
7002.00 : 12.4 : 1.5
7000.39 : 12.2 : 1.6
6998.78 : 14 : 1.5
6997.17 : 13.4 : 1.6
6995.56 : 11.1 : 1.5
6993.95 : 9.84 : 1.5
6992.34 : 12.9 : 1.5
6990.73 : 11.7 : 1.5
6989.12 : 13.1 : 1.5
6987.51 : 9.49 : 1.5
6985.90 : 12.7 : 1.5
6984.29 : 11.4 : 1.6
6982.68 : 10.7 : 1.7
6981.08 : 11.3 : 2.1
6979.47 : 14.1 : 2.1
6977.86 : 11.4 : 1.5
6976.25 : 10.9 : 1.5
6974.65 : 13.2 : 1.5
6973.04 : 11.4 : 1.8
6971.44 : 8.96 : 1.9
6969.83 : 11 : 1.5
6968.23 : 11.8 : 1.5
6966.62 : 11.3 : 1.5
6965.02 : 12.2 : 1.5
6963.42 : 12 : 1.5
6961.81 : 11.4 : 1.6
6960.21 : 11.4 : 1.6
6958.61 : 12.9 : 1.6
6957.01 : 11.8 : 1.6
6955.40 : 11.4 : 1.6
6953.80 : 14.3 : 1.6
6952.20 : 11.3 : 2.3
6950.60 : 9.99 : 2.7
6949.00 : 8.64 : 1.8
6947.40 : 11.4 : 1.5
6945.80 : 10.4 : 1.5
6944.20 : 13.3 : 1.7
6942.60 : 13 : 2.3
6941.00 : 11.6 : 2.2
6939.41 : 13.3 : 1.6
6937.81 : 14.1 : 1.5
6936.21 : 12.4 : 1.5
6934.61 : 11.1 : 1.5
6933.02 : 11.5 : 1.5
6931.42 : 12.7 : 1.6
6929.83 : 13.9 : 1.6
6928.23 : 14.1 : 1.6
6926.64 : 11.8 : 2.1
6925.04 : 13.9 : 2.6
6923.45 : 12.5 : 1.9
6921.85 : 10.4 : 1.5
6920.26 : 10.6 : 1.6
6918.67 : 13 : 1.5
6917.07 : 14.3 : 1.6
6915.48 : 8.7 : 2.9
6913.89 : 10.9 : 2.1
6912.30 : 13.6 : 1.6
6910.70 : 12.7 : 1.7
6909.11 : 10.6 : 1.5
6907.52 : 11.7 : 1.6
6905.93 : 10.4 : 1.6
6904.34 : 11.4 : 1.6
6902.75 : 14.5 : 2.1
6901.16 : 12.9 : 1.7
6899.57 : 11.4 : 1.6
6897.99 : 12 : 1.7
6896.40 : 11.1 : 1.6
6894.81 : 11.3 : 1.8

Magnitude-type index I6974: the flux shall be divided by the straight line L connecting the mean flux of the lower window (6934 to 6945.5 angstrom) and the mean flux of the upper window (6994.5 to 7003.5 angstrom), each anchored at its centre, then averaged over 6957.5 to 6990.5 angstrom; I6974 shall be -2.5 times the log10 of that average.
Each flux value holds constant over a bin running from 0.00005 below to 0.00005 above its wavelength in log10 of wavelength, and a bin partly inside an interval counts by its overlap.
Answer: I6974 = 0.087 mag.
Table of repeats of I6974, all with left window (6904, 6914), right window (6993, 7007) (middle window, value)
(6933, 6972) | 0.04 mag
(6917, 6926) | -0.04 mag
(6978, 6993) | 0.06 mag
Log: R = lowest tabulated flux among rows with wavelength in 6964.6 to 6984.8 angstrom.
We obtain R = 8.96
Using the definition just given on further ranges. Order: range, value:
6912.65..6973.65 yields 8.64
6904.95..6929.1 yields 8.7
